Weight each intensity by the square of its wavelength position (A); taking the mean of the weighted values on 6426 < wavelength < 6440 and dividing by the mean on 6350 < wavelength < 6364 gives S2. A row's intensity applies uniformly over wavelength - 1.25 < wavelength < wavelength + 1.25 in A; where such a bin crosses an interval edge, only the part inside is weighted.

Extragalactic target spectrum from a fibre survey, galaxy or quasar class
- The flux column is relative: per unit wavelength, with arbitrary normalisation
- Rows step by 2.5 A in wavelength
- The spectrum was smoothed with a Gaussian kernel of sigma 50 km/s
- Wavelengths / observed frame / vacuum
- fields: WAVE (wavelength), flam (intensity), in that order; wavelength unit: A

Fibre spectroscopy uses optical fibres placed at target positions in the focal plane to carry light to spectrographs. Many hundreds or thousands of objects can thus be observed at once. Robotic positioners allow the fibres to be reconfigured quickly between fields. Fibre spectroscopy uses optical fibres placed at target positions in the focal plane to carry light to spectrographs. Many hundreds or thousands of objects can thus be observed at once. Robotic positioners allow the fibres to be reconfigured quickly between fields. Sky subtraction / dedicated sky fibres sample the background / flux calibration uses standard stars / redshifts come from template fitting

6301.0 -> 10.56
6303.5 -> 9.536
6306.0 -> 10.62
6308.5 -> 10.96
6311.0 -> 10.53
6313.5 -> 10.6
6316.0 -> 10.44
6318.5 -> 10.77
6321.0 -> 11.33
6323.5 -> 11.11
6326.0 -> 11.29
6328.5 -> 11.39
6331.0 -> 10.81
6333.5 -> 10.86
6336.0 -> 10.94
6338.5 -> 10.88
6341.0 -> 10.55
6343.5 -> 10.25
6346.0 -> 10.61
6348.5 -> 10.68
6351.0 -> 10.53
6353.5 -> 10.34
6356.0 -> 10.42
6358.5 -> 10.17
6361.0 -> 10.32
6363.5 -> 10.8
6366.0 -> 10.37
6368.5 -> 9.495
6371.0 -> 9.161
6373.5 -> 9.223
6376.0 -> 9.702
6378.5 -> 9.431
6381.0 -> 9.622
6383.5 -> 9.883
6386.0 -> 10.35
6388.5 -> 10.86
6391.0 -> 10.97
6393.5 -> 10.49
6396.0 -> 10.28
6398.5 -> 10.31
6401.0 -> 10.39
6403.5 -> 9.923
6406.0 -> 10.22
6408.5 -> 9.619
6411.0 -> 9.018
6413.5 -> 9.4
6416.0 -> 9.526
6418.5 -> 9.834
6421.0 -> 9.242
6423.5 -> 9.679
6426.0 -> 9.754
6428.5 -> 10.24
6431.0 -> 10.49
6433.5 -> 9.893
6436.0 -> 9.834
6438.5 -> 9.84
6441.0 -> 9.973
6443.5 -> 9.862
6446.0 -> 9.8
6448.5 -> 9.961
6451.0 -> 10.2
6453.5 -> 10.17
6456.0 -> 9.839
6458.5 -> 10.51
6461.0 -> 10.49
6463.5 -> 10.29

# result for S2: 0.99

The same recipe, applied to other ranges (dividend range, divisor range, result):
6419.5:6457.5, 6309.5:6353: 0.95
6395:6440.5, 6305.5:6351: 0.94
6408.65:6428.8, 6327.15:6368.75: 0.92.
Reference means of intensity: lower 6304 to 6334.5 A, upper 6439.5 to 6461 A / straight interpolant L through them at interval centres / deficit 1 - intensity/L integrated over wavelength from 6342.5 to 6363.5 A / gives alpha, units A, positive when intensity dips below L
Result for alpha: 0.4 A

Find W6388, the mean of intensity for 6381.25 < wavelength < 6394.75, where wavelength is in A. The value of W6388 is 10.4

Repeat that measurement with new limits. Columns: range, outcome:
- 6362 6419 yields 9.95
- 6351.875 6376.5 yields 10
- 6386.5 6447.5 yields 9.98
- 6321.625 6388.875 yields 10.4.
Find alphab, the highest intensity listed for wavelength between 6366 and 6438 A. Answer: 10.97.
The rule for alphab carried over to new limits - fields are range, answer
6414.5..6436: 10.49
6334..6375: 10.94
